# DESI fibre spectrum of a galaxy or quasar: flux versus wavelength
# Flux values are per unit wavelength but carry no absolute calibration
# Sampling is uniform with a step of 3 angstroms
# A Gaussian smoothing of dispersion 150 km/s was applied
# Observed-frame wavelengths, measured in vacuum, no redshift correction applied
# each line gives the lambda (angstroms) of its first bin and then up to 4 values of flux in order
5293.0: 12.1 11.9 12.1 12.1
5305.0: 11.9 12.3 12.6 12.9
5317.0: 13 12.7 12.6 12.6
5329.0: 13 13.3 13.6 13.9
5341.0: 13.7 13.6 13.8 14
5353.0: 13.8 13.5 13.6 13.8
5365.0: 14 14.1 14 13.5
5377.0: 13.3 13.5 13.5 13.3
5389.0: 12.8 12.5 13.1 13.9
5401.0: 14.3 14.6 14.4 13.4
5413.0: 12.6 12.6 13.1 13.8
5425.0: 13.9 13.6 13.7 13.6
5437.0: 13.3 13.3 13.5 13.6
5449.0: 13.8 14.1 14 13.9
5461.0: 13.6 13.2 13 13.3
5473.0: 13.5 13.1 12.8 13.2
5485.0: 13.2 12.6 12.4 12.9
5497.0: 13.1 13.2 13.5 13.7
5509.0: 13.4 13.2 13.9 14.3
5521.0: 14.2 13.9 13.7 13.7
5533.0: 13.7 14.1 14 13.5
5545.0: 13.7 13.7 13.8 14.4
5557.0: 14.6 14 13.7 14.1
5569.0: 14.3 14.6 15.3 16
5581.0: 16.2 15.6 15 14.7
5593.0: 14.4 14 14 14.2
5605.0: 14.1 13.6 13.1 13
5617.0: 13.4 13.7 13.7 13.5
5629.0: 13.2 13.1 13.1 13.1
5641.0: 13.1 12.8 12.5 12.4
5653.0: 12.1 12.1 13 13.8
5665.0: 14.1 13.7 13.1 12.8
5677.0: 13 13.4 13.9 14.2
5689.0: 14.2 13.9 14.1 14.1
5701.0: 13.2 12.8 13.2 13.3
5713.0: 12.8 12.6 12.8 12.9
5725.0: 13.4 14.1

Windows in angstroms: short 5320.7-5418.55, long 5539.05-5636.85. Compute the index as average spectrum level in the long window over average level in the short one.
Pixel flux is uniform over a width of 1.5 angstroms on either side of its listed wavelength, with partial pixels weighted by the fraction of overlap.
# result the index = 1.0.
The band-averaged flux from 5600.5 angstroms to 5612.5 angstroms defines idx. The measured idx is 13.8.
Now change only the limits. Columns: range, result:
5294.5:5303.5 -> 12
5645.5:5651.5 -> 12.5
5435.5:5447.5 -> 13.4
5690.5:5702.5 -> 13.8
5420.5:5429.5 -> 13.8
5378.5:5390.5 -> 13.3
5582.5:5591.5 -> 15.1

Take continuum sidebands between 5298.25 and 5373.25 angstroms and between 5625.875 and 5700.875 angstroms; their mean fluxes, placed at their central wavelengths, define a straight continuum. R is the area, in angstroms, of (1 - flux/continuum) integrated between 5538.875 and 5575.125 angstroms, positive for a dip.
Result -2.2 angstroms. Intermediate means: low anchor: 13.2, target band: 14.1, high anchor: 13.3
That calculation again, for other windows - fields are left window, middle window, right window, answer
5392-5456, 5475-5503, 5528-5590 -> 2.03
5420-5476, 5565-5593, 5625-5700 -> -3.49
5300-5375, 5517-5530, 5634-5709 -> -0.69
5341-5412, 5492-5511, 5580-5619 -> 0.95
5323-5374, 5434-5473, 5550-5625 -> 1.01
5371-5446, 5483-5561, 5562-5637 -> 1.39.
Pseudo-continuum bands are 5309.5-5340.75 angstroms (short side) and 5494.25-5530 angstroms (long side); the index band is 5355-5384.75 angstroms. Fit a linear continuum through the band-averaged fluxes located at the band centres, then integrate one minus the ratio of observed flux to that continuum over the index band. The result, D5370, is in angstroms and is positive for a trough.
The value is -1.1 angstroms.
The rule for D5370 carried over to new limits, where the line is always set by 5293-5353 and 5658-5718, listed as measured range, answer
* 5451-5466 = -0.7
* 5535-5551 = -0.7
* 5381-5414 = -1.2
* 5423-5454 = -1.3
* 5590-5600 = -0.7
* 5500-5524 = -0.9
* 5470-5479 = 0.0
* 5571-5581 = -1.6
